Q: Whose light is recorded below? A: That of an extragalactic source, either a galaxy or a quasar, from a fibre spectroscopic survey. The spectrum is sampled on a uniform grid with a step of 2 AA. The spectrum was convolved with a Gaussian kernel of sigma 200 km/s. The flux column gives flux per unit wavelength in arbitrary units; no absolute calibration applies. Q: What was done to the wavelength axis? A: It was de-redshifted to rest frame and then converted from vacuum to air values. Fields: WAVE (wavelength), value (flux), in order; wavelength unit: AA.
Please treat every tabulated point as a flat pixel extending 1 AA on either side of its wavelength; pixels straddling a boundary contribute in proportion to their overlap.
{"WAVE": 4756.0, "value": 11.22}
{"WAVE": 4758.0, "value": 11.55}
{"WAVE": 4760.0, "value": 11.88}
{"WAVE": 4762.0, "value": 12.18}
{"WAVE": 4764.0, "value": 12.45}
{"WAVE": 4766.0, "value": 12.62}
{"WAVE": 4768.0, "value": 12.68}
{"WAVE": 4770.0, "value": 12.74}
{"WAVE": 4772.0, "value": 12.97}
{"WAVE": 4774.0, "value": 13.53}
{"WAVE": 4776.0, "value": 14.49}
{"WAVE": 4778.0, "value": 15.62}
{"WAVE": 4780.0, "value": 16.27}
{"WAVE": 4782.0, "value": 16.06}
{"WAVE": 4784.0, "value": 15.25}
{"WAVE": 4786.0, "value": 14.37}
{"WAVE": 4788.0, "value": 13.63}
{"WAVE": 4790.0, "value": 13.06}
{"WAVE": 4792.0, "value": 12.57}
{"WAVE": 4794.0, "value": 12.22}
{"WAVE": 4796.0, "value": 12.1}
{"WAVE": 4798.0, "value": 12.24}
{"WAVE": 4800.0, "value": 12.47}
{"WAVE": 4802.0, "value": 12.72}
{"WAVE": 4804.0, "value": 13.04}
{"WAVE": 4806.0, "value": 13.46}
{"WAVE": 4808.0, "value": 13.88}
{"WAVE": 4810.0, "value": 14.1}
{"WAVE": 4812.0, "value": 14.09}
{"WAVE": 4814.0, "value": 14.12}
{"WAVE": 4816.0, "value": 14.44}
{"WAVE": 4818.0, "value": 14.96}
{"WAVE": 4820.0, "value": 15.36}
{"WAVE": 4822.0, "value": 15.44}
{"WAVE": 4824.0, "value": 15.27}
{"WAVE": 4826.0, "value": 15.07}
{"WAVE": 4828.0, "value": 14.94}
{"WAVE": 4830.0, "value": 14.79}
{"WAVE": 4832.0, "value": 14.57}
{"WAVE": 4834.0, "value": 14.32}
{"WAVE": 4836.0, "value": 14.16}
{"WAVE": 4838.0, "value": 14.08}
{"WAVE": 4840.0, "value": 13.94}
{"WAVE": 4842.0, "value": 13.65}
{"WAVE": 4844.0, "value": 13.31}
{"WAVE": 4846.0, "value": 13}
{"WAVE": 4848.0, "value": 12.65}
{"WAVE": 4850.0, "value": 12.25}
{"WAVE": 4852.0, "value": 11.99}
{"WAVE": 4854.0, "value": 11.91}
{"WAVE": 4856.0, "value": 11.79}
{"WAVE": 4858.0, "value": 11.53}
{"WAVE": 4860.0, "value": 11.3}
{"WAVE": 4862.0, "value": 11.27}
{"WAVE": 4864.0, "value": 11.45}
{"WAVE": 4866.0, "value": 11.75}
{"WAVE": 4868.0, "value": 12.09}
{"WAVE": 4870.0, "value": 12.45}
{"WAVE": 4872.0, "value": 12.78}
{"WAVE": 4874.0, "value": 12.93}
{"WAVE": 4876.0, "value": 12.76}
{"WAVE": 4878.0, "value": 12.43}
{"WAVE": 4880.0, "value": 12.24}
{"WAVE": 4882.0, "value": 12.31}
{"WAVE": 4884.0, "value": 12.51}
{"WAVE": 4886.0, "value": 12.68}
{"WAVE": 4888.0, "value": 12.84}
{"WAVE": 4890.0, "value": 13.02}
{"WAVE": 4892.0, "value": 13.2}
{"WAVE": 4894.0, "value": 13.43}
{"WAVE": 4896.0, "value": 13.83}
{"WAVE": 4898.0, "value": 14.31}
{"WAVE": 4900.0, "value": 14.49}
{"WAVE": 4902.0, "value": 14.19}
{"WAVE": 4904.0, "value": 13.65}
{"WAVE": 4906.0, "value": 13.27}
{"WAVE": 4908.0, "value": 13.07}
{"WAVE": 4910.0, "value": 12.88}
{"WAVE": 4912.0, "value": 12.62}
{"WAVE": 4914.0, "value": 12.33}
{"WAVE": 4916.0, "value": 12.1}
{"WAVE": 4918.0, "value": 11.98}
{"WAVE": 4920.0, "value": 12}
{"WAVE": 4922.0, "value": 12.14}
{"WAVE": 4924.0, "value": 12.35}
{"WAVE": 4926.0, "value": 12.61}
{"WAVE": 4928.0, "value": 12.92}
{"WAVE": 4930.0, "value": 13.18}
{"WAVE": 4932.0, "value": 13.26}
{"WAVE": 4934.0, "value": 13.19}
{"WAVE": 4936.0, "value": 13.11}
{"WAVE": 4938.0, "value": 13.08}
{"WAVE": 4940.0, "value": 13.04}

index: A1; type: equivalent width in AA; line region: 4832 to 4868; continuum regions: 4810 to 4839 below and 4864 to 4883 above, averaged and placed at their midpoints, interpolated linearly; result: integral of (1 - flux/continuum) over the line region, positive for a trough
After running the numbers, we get 2.2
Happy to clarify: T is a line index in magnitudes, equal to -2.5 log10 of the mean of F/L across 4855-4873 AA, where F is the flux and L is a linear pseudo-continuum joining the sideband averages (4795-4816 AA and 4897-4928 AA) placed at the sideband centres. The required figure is 0.11 mag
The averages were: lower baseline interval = 13.3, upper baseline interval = 12.9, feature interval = 11.8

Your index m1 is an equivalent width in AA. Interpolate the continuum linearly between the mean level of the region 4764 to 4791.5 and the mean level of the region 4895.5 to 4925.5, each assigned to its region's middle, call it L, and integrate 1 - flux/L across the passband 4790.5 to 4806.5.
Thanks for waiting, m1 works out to 1.5 AA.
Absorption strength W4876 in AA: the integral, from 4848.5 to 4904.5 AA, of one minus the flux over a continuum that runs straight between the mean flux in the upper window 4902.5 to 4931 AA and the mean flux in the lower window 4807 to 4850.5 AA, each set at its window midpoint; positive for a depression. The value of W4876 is 3.14 AA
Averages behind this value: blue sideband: 14.2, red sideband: 12.7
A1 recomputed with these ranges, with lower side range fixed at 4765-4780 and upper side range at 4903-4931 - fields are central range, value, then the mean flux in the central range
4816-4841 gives -2.7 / 14.7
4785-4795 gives 0.3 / 13.2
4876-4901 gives -0.5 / 13.1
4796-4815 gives 0.3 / 13.3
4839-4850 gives 0.0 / 13.2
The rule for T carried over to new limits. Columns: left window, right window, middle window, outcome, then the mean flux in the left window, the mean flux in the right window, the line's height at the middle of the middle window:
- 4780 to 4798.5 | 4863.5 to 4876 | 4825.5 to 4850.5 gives -0.09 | 13.7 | 12.3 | 12.9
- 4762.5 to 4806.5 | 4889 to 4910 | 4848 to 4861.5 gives 0.15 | 13.5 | 13.6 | 13.6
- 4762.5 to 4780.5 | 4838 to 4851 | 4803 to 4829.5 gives -0.09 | 13.6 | 13.2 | 13.4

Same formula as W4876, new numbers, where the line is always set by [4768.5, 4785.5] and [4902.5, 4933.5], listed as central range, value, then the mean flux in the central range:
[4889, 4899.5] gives -0.5 AA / 13.6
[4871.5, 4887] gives 0.8 AA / 12.6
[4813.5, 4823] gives -0.6 AA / 14.9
